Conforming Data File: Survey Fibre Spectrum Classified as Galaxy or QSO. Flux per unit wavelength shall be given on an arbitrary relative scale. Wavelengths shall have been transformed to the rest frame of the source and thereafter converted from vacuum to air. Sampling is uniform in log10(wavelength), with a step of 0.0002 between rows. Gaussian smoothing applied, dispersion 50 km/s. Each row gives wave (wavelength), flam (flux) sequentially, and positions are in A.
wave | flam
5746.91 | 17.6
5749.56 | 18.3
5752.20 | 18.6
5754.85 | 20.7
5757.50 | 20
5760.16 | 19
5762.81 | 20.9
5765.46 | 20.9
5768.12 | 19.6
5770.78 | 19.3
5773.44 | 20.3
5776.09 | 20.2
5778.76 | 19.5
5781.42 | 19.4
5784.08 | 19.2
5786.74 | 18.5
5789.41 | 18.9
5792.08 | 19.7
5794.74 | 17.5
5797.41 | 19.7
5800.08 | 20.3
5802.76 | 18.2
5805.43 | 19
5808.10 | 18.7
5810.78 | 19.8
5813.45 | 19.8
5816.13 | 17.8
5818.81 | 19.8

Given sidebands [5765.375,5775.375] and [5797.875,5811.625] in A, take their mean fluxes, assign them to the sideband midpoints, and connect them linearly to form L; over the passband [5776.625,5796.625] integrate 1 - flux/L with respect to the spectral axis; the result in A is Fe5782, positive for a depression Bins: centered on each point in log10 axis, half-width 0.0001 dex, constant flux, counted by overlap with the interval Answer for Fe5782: 0.57 A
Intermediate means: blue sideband 19.9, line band 19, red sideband 19.2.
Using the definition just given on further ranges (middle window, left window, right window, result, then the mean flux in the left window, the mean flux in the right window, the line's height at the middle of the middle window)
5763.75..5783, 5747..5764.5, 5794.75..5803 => -0.5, 19.5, 19.2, 19.4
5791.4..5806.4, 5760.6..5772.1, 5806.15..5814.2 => 0.4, 20.1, 19.4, 19.6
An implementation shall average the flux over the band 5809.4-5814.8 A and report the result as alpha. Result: 19.8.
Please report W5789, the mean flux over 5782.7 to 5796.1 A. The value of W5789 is 18.8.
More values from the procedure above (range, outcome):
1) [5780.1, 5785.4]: 19.3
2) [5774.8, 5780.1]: 19.8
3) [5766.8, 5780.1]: 19.8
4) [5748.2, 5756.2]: 19.2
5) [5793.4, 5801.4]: 19.2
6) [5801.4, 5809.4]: 18.6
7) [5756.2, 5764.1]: 20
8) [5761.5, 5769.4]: 20.5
